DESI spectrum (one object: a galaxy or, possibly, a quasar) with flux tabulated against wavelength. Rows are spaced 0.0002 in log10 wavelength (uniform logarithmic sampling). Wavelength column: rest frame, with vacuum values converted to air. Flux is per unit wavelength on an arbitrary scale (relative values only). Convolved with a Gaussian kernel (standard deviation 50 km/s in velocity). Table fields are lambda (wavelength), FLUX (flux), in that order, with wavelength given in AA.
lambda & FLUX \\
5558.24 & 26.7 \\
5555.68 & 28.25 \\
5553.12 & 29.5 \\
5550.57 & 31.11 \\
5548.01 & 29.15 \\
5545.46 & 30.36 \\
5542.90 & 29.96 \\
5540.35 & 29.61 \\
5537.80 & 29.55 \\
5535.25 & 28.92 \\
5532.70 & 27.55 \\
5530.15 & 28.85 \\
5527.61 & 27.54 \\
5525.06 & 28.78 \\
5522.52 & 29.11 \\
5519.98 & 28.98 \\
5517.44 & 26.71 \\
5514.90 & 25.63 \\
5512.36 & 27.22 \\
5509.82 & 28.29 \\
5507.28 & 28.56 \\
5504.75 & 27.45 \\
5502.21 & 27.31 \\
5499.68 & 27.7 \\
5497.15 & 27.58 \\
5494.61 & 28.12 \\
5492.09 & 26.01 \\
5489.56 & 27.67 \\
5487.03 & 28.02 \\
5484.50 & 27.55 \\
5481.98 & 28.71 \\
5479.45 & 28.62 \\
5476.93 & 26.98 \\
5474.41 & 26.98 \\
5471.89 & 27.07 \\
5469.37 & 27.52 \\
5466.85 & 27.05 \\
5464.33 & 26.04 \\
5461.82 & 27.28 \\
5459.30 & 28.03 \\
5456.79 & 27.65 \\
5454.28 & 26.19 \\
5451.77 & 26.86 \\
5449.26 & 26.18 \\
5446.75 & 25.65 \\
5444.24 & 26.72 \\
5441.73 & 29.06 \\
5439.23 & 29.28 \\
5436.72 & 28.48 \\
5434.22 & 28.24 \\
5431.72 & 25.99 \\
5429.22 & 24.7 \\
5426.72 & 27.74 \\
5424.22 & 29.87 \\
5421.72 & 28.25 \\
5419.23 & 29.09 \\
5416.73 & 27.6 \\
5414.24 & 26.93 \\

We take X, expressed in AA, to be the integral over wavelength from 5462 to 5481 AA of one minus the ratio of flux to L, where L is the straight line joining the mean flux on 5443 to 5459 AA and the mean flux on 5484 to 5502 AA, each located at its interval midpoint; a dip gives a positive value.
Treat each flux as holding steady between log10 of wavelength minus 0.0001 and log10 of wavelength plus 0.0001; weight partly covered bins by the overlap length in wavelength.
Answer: -0.1 AA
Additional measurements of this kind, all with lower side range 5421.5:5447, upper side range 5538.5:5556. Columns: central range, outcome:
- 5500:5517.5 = 1.02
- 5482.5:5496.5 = 0.57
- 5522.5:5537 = 0.50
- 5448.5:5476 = 1.17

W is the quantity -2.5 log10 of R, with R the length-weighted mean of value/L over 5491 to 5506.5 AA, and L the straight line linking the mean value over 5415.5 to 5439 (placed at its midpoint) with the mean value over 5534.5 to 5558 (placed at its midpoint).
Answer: 0.05 mag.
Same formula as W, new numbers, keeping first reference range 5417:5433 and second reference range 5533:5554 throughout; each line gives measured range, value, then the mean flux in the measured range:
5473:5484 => 0.03 mag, 27.8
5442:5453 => 0.06 mag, 26.6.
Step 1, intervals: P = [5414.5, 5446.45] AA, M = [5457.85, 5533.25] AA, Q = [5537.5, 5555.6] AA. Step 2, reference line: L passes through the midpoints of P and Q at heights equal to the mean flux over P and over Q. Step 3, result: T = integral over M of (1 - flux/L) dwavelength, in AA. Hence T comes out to 3.4 AA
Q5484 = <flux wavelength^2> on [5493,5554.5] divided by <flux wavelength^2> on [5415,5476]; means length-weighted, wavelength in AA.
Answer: 1.07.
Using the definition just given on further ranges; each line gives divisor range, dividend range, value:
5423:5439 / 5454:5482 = 1.00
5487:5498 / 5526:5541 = 1.06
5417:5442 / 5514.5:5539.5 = 1.05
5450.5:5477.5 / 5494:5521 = 1.03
